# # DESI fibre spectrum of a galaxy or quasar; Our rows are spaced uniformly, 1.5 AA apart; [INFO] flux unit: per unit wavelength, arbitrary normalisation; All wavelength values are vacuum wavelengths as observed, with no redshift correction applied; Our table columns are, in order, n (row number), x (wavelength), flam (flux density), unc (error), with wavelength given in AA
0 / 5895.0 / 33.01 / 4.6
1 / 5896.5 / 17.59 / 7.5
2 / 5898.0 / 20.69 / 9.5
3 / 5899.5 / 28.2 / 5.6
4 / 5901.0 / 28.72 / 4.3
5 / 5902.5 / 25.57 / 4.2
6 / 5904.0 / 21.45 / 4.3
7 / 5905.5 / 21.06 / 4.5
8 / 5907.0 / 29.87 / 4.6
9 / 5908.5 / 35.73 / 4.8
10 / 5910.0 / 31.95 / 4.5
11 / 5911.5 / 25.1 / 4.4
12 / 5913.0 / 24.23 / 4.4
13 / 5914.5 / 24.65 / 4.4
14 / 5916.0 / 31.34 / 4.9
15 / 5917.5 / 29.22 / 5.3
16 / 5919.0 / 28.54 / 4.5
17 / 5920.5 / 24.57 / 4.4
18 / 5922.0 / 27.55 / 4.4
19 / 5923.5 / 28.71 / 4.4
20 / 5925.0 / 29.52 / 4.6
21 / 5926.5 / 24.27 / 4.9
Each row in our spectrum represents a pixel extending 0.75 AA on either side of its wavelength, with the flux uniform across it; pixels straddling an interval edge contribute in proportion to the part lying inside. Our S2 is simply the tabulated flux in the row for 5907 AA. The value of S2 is 29.87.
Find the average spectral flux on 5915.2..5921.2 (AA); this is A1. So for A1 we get 28.4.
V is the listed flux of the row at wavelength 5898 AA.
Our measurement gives 20.69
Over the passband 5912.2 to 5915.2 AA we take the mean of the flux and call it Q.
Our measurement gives 24.4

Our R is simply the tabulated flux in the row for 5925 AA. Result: 29.52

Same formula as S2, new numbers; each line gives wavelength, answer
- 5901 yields 28.72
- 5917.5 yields 29.22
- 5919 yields 28.54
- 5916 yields 31.34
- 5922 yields 27.55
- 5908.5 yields 35.73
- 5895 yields 33.01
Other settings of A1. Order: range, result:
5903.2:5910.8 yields 28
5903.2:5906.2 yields 21.3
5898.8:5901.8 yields 28.4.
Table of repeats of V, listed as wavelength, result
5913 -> 24.23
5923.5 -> 28.71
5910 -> 31.95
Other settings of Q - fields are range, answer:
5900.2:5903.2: 27.2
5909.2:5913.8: 27.2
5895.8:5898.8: 19.3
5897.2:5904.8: 24.9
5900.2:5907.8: 25.4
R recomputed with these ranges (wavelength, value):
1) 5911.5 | 25.1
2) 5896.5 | 17.59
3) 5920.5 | 24.57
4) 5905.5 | 21.06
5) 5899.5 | 28.2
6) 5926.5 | 24.27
